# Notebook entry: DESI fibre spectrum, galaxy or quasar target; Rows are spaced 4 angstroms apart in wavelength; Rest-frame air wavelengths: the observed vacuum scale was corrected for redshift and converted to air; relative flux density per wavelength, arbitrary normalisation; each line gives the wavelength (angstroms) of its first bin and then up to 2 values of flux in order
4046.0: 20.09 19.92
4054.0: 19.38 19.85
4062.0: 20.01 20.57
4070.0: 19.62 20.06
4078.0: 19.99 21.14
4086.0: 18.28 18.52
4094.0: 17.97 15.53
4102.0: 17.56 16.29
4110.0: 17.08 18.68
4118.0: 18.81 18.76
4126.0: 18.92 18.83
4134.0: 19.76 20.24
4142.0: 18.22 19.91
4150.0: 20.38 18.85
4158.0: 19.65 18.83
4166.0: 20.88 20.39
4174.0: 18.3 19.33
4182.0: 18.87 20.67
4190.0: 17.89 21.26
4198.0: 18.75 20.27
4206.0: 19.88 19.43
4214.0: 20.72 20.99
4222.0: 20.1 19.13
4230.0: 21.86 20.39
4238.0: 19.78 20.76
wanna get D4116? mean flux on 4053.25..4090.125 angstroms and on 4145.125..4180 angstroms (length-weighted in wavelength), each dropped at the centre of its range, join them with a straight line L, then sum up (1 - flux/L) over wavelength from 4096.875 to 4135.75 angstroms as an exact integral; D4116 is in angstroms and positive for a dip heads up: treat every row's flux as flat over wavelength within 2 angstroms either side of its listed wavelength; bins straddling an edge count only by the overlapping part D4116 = 3.24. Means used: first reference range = 19.8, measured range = 18.1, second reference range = 19.6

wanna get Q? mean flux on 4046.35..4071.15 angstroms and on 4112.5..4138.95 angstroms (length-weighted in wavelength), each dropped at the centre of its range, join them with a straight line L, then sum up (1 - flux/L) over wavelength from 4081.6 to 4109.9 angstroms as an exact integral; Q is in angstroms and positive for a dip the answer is 2.6 angstroms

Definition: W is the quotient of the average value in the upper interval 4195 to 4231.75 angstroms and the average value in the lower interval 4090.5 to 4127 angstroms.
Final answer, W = 1.1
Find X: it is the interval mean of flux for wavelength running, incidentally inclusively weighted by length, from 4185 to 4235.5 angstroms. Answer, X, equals 20.1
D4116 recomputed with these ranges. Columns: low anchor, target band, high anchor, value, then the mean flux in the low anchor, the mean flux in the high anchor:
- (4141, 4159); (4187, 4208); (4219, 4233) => 0.4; 19.5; 20.4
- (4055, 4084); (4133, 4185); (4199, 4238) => 1.7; 20.1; 20.2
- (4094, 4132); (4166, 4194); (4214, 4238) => -0.2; 17.8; 20.5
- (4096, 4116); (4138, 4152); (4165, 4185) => -0.9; 17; 19.5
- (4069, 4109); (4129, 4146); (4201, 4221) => -0.2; 18.4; 20.2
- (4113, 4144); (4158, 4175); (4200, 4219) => -0.1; 19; 20.2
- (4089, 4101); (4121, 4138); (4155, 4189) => -0.9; 17.3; 19.5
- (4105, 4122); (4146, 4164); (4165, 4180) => -0.3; 17.9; 19.6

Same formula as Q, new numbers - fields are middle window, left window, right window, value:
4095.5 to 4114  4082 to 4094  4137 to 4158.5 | 2.06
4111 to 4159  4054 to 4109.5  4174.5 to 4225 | 0.19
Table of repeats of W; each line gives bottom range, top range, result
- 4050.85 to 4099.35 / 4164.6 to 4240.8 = 1.03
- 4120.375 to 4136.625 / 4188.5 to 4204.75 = 1.03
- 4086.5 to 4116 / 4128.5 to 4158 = 1.12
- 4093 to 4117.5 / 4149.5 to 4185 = 1.13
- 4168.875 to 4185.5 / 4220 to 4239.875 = 1.05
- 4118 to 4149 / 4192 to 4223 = 1.05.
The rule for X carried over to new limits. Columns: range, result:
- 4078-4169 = 18.8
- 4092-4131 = 17.8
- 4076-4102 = 18.5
